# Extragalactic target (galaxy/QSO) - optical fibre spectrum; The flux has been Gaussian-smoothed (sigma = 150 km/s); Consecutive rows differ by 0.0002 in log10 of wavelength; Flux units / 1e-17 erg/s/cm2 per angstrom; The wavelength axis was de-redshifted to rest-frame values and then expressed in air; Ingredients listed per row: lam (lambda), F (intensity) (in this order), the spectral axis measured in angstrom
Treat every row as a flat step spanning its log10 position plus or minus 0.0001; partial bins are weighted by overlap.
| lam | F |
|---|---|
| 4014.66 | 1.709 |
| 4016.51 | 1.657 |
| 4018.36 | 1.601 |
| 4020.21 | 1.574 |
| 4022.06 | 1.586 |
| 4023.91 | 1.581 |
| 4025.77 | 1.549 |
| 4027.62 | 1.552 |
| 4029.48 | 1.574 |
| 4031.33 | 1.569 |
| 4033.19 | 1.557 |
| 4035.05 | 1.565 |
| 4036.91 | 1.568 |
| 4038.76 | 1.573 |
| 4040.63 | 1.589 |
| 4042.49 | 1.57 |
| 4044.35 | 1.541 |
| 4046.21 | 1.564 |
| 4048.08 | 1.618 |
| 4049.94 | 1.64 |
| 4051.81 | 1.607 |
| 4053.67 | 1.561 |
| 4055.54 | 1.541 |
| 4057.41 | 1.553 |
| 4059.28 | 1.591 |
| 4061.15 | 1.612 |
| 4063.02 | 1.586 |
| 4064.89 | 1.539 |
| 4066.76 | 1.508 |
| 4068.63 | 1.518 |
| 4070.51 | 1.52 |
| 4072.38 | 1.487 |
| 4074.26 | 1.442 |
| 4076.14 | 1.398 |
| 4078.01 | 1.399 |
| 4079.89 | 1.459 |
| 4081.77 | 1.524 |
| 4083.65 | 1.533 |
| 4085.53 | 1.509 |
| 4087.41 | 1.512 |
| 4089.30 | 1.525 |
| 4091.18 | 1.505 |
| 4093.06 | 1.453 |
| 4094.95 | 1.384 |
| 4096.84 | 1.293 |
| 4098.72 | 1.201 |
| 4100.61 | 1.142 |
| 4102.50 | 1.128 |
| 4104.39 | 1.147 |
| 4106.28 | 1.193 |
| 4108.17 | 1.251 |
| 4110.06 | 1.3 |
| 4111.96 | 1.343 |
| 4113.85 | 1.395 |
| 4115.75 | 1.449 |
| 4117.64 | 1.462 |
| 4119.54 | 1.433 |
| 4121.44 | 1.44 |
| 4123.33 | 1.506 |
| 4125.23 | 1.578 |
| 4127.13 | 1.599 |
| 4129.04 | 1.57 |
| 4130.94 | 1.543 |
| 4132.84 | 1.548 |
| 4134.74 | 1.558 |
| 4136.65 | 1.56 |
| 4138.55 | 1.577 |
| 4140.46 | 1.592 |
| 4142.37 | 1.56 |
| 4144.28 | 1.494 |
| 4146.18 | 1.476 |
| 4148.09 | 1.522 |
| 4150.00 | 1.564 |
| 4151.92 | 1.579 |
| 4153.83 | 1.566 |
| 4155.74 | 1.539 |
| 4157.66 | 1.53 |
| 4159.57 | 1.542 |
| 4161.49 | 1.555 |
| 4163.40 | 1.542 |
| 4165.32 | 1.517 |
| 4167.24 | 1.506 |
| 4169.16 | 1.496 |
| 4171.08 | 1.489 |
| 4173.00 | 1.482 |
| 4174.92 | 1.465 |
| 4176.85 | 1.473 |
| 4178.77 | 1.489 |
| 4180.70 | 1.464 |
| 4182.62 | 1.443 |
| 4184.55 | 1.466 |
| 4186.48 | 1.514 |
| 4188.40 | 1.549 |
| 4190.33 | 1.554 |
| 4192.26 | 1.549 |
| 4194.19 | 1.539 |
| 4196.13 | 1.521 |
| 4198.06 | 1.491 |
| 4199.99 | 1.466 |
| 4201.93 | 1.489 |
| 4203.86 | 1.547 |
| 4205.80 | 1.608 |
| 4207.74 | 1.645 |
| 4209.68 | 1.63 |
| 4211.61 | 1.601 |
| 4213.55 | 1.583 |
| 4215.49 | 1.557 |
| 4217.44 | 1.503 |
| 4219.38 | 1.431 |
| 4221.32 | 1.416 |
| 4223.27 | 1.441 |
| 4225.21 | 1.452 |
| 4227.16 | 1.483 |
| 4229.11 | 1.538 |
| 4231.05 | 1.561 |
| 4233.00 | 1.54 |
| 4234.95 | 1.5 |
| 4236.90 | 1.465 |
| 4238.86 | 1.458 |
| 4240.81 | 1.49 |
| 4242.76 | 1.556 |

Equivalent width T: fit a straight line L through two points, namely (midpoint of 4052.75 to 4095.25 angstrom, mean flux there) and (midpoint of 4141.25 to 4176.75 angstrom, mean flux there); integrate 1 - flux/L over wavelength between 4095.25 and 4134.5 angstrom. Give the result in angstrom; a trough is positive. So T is 3.5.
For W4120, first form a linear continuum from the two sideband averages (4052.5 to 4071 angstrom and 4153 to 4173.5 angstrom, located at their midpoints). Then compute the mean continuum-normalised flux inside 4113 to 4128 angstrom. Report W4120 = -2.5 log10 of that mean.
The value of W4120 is 0.039 mag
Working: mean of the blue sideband 1.55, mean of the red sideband 1.52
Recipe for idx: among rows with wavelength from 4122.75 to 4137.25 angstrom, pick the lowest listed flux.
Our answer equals 1.506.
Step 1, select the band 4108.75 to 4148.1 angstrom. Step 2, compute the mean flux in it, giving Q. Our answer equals 1.5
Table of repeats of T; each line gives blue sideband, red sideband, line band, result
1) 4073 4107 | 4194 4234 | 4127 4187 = -2.81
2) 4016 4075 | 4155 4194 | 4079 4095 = 0.53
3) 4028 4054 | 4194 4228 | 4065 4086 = 1.12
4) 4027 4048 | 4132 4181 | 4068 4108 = 4.15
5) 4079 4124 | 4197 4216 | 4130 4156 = -1.76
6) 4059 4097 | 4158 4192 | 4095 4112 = 3.09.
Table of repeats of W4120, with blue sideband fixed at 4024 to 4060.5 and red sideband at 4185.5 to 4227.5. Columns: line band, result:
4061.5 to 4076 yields 0.04 mag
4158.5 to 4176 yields 0.02 mag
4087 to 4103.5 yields 0.16 mag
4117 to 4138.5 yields 0.01 mag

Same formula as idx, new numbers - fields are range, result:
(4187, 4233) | 1.416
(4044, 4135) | 1.128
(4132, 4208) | 1.443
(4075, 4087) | 1.398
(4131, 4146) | 1.494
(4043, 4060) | 1.541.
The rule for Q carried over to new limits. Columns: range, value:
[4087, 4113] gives 1.31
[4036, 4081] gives 1.54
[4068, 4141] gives 1.43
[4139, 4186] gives 1.51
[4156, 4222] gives 1.52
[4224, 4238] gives 1.5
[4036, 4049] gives 1.57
